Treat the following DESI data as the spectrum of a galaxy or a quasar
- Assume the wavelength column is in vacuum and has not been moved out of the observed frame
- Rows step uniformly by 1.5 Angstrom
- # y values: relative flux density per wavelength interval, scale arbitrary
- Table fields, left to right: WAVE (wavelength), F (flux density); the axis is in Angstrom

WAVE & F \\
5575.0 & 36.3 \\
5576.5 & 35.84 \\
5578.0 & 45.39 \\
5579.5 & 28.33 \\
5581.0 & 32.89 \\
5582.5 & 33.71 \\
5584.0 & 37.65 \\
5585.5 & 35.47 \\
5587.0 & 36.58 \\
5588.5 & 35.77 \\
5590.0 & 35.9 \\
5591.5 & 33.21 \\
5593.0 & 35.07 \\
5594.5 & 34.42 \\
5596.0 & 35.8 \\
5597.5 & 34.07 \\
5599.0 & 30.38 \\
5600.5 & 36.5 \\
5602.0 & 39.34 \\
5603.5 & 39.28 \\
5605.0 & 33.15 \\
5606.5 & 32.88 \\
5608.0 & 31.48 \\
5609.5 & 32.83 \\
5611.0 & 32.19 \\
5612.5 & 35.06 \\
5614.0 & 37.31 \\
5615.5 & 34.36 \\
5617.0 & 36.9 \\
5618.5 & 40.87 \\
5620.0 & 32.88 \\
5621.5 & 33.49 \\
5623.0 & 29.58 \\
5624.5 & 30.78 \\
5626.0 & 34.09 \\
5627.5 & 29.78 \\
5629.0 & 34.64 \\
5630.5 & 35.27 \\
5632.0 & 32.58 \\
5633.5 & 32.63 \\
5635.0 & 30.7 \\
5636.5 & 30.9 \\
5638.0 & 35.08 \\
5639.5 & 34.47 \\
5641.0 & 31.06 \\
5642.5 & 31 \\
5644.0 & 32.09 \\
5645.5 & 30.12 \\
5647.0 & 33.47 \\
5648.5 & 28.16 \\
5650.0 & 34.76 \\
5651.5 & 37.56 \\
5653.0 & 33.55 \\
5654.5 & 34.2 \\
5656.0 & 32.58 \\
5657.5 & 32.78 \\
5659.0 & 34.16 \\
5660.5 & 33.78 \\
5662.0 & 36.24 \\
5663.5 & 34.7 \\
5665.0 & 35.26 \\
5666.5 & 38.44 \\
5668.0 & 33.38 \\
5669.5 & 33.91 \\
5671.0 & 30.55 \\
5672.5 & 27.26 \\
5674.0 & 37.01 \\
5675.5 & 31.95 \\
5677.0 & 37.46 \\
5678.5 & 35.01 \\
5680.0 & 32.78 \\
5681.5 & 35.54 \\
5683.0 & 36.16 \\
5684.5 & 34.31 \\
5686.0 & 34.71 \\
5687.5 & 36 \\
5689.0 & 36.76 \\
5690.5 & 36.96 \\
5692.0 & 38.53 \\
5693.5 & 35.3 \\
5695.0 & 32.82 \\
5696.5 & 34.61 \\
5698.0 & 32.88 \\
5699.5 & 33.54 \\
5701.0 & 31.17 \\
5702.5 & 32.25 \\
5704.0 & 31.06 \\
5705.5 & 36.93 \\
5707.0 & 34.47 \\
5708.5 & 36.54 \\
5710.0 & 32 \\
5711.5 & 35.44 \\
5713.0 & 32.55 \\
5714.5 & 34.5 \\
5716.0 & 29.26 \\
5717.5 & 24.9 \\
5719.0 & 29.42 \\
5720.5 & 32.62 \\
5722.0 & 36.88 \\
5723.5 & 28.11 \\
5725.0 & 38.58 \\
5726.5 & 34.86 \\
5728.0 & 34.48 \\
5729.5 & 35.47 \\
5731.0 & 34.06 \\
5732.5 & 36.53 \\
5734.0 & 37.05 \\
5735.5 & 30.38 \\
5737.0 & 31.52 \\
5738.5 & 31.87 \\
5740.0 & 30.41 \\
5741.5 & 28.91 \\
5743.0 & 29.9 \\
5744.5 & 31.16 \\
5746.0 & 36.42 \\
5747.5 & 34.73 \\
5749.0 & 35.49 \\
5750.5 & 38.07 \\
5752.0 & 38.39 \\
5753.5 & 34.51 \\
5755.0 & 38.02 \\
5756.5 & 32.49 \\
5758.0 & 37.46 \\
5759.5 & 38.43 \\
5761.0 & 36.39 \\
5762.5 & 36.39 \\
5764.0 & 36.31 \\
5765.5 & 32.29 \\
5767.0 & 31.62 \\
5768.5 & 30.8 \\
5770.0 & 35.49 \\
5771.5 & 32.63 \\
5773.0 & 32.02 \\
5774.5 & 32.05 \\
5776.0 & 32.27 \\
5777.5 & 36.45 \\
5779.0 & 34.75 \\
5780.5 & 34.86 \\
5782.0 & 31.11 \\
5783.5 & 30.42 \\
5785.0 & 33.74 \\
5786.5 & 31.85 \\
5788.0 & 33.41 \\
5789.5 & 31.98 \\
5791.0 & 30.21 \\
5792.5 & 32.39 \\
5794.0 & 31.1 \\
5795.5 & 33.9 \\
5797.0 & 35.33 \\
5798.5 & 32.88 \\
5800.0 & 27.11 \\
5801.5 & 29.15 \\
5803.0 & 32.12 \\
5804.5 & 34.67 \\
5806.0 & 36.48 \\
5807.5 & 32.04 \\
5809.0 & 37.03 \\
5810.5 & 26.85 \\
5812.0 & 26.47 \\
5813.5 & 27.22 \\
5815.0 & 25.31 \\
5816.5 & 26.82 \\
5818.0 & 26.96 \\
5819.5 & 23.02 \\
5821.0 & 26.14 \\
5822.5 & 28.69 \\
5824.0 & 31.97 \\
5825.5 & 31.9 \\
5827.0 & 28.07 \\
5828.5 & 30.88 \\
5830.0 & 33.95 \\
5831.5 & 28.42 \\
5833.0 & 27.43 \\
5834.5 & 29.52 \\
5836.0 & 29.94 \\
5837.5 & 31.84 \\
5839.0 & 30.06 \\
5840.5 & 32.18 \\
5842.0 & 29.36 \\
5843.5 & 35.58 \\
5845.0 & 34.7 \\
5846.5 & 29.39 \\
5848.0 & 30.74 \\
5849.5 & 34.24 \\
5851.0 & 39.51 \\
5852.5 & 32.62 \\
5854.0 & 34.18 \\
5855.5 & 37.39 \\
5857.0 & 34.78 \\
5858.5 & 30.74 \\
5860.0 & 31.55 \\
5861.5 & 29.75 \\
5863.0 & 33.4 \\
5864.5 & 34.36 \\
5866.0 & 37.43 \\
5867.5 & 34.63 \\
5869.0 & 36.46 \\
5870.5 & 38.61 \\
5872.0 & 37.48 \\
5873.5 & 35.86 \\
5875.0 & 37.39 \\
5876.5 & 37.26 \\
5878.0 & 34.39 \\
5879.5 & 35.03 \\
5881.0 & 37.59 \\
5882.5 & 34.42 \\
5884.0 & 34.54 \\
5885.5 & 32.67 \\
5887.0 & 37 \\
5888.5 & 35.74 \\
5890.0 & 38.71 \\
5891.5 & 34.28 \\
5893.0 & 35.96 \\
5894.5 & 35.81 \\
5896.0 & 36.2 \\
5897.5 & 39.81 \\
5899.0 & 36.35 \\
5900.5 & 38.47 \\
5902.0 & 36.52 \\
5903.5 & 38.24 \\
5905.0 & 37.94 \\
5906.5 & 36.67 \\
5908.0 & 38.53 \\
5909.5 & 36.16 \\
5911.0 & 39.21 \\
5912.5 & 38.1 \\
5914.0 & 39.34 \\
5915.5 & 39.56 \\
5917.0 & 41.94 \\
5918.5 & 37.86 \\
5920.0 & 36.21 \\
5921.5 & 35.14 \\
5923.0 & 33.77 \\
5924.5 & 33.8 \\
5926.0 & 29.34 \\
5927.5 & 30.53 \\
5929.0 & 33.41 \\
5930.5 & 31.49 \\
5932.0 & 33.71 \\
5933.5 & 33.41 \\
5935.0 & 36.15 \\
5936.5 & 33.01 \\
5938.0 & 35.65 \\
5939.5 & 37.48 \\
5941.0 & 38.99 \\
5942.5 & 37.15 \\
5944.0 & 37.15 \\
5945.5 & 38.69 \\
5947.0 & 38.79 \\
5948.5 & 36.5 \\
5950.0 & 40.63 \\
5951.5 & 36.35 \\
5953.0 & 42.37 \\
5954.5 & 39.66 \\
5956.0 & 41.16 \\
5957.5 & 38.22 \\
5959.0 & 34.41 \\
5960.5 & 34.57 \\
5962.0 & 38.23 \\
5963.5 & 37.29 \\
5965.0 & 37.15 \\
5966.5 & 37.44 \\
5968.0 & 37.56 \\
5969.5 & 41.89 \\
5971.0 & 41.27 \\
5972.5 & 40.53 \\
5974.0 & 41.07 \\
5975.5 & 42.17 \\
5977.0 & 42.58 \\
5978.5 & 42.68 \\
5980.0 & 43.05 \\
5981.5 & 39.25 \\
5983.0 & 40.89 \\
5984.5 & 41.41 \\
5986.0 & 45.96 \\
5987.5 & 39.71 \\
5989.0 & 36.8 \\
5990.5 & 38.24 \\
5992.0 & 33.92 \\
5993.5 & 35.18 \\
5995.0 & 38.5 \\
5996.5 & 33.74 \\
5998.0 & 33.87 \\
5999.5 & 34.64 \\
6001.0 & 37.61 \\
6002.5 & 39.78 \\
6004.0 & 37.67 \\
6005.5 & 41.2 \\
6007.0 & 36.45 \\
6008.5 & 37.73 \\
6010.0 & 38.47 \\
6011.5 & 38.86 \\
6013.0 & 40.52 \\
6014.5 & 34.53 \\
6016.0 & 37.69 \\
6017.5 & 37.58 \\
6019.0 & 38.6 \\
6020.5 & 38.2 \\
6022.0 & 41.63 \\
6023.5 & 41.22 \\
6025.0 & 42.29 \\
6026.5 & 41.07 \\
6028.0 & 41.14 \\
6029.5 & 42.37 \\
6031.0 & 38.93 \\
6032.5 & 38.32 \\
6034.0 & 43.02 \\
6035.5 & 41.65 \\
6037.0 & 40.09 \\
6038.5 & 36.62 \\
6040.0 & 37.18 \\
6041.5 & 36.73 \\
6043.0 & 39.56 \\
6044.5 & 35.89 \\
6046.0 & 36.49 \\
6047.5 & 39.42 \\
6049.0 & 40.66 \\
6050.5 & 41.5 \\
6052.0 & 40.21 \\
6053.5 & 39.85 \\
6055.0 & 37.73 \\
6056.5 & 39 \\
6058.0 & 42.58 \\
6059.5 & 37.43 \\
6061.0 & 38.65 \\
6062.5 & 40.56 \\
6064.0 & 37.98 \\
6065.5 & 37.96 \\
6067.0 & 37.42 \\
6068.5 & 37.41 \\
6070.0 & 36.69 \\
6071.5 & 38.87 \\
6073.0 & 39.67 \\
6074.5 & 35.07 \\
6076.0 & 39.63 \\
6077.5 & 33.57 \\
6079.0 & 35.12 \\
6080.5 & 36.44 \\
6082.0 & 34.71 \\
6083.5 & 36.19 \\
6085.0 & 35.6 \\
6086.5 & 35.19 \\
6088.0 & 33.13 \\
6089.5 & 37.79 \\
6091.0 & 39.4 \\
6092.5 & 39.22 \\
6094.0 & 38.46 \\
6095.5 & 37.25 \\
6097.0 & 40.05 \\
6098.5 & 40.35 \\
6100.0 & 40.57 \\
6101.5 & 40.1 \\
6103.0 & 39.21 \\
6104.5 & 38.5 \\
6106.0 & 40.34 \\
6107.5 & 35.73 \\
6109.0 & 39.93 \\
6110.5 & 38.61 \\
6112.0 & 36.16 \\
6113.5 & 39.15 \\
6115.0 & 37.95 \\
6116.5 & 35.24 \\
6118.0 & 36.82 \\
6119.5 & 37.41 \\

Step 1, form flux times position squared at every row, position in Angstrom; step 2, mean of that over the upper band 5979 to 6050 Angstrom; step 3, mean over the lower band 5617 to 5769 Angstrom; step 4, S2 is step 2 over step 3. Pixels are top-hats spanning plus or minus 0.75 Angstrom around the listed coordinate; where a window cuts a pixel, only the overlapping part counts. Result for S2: 1.28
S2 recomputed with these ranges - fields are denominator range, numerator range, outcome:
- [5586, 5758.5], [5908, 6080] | 1.26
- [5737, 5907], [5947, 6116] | 1.24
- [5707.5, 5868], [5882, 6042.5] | 1.24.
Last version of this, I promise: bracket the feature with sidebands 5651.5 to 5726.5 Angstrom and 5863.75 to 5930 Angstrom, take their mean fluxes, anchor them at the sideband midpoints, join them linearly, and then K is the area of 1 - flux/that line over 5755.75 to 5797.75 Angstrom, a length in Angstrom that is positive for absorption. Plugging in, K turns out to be 1.7 Angstrom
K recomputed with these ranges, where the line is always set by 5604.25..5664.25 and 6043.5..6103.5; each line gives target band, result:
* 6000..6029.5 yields -1.3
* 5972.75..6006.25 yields -1.7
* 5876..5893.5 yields 0.2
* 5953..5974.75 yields -1.1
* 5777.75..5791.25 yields 0.9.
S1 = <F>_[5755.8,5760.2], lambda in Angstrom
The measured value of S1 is 36.1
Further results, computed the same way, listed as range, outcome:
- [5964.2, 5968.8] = 37.4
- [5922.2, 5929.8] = 32.2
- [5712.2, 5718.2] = 30.4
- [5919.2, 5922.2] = 35.7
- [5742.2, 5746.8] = 32.5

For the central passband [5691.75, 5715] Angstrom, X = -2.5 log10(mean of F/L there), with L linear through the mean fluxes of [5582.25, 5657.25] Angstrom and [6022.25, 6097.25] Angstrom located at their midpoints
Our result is 0.03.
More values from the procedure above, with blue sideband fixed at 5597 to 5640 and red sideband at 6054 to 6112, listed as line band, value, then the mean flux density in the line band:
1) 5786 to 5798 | 0.09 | 32.5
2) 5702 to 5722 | 0.07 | 32.6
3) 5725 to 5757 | 0.03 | 34.2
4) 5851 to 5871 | 0.05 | 34.4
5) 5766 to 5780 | 0.07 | 33.1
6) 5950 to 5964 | -0.04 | 38.2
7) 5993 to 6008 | 0.01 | 36.9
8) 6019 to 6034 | -0.09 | 40.6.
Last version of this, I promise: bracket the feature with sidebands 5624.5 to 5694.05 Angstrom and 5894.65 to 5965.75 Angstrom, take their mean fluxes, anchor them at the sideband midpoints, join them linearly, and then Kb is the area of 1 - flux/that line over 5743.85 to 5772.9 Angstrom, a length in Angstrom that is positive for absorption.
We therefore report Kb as -0.1 Angstrom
